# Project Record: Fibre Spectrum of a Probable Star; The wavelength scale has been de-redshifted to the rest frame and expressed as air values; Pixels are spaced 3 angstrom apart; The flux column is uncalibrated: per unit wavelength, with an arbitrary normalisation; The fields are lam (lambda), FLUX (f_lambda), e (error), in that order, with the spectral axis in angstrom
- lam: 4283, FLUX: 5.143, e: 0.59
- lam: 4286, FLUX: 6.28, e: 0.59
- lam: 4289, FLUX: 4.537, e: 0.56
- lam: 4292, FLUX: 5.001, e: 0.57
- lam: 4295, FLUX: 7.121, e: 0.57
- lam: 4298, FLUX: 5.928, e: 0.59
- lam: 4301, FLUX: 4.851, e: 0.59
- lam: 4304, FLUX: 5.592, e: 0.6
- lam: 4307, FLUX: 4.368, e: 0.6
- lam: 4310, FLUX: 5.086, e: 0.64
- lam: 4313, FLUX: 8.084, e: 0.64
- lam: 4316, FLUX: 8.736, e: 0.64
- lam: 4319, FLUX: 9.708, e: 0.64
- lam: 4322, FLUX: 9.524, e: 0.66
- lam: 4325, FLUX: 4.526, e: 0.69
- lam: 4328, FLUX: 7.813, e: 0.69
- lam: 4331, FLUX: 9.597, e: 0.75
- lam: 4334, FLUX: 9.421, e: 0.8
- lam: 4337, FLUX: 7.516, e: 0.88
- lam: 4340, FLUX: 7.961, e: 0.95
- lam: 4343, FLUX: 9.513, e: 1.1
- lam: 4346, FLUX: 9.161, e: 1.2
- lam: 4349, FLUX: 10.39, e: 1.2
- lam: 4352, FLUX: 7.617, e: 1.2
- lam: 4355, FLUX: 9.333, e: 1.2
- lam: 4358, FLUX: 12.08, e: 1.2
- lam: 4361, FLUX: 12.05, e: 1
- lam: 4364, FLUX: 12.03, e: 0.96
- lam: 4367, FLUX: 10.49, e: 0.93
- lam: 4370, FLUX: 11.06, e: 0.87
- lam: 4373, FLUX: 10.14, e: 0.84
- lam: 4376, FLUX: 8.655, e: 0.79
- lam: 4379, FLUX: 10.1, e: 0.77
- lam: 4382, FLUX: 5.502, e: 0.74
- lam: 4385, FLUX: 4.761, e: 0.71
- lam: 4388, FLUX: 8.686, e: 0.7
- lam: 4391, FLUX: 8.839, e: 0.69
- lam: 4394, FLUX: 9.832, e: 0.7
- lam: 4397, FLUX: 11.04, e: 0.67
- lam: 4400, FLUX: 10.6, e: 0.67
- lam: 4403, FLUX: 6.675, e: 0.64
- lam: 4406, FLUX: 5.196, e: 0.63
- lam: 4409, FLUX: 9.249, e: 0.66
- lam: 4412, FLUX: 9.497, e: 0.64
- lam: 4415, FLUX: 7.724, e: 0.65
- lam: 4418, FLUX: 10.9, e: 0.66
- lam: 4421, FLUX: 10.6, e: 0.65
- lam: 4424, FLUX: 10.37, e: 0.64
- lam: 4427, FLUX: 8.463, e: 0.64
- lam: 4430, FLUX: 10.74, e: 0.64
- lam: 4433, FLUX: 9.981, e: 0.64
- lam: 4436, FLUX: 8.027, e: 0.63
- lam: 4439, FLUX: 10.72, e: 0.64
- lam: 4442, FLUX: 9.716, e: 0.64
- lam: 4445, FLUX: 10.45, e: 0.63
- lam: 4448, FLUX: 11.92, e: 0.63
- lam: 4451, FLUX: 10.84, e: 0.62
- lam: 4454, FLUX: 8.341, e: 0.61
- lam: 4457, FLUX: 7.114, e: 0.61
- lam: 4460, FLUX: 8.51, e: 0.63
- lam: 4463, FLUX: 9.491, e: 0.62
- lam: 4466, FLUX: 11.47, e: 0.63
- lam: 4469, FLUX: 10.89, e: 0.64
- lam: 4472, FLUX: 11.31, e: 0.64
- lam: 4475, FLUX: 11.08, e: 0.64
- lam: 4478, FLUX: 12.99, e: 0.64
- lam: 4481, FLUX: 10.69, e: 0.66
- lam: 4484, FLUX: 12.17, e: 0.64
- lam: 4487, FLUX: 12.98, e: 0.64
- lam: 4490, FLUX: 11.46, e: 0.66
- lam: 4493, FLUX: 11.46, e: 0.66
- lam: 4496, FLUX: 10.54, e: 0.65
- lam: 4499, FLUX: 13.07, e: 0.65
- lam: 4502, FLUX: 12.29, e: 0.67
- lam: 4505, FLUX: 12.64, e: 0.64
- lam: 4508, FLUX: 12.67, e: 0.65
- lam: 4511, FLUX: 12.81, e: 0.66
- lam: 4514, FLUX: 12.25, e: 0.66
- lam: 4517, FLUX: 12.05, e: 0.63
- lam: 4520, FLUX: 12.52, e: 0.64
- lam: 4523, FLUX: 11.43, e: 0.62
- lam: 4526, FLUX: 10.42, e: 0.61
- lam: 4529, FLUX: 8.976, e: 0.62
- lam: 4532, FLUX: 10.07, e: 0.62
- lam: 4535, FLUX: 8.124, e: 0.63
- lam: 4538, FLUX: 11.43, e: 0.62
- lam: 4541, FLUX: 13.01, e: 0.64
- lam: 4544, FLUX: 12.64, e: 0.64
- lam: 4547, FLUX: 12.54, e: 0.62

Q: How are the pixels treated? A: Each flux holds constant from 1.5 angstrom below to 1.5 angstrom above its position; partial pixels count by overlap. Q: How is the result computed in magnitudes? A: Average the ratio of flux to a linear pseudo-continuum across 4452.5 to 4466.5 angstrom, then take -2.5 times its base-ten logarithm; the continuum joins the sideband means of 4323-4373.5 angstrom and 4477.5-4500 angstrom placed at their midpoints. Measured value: 0.28 mag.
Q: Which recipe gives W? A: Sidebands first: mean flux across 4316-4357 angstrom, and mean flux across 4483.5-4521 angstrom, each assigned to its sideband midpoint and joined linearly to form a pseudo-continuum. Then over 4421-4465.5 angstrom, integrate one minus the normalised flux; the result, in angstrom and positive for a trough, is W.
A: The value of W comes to 5.1 angstrom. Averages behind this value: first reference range 8.67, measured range 9.69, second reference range 12.2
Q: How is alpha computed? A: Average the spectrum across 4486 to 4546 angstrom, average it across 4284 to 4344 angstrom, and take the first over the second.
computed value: 1.7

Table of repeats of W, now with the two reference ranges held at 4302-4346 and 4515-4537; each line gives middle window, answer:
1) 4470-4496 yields -4.5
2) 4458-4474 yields -0.9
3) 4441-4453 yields -1.6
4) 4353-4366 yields -4.7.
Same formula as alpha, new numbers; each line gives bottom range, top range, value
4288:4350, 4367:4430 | 1.22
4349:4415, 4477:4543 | 1.26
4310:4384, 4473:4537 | 1.27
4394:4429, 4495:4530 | 1.29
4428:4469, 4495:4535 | 1.18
